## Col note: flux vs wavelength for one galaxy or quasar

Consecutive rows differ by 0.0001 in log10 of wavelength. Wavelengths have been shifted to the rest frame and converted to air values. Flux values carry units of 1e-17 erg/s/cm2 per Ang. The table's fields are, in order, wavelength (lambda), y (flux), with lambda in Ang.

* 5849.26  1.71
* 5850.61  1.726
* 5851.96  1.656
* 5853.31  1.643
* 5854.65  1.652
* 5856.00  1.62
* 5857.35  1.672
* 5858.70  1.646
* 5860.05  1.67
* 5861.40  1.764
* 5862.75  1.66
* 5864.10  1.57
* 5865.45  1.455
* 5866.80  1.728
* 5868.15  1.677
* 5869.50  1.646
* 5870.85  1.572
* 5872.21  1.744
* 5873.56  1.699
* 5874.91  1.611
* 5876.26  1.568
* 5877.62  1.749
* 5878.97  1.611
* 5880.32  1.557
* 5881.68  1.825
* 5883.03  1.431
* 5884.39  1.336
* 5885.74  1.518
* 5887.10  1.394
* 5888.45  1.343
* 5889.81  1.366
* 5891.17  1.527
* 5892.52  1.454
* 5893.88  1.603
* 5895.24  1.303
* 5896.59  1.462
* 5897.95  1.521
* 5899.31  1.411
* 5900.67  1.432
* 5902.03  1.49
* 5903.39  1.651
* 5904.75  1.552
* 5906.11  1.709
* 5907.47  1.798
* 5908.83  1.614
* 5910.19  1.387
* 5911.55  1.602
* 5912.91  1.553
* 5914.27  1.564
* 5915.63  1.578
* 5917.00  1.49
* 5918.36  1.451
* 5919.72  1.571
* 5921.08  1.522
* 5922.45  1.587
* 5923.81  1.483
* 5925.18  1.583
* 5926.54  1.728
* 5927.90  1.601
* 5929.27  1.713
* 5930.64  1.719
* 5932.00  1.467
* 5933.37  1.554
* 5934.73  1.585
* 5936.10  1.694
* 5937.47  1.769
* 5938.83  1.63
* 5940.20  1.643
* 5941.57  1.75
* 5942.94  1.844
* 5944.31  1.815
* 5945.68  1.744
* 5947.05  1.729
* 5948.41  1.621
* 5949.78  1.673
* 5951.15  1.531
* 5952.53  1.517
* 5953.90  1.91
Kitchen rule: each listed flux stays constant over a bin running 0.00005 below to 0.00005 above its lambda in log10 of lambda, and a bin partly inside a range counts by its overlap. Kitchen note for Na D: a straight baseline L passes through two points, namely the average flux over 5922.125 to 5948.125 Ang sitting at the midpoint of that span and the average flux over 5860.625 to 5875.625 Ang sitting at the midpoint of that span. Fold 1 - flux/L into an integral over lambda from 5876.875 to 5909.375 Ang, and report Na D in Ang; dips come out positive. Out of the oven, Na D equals 2.5 Ang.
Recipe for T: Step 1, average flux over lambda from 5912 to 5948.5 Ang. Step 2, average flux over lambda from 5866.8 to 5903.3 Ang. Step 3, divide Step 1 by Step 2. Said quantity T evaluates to 1.1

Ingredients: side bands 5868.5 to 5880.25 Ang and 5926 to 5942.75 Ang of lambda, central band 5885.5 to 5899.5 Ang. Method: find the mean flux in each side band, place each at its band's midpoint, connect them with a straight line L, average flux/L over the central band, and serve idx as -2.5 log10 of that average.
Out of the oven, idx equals 0.14 mag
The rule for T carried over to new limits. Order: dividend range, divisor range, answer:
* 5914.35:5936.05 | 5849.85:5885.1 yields 0.97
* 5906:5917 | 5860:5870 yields 0.97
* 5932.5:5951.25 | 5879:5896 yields 1.14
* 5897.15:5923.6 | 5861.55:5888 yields 0.97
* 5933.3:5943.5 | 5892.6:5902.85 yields 1.16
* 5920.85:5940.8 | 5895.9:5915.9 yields 1.04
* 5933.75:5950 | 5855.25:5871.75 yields 1.04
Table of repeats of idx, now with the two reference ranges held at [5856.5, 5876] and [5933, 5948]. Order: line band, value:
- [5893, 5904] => 0.13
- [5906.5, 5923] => 0.08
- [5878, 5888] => 0.09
